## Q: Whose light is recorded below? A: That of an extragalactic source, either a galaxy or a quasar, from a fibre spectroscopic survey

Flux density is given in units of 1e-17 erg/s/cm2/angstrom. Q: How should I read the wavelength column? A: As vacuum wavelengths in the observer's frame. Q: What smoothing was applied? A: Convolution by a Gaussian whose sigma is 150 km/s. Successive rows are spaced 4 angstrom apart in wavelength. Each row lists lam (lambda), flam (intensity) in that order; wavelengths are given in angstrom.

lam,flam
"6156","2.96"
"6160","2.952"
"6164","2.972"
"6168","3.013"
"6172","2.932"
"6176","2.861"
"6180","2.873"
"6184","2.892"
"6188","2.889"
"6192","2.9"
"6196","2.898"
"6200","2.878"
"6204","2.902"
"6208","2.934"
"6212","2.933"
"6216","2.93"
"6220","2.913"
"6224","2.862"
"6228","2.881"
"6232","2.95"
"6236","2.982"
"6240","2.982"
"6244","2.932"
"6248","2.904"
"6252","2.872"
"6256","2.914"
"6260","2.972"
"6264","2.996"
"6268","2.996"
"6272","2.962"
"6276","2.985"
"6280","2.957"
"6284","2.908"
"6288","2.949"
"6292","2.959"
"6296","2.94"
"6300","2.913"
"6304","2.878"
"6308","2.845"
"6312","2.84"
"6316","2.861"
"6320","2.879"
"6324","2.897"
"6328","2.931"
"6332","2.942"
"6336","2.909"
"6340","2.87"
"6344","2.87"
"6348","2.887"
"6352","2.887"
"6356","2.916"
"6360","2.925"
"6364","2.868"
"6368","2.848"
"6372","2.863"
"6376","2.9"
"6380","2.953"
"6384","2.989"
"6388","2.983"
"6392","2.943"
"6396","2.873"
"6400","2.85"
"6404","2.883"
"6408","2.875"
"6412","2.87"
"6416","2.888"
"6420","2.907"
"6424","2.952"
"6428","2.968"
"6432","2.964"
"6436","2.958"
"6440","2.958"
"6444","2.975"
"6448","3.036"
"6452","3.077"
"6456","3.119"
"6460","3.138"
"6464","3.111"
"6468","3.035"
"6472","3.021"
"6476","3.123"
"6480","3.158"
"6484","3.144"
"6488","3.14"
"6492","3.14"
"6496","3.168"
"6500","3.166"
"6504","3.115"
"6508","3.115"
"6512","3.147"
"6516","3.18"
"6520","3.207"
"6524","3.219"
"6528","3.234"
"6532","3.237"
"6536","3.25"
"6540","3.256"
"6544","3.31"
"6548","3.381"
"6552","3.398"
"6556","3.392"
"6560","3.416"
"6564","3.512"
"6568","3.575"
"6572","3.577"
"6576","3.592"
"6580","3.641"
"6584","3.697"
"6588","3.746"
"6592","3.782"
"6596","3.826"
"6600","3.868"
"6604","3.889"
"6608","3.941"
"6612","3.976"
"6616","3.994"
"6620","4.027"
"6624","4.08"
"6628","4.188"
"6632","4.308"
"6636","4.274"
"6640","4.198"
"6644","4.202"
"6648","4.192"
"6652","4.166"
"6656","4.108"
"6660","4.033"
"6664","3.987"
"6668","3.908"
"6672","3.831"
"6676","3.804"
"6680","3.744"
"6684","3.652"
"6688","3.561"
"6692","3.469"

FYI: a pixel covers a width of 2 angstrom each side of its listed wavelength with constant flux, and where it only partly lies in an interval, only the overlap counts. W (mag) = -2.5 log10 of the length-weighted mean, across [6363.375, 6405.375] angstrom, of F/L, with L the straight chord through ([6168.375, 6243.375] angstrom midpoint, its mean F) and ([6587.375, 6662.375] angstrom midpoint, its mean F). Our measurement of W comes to 0.17 mag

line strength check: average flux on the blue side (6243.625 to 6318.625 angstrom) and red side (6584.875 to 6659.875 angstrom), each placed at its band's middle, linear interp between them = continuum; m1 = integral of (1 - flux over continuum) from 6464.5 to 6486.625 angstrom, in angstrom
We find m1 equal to 2.9 angstrom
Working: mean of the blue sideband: 2.92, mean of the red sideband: 4.04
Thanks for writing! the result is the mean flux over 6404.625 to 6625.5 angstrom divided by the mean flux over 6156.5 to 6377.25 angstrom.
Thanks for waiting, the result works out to 1.1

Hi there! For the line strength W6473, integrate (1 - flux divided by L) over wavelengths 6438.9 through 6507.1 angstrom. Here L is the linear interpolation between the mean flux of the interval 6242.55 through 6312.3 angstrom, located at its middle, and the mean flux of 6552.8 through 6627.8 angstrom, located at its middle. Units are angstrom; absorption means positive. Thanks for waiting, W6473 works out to 6.9 angstrom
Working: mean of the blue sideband 2.93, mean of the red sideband 3.76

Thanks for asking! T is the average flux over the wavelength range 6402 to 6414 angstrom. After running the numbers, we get 2.88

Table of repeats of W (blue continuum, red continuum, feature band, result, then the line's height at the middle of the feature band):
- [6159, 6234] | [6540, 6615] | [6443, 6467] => 0.109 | 3.4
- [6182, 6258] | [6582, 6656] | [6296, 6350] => 0.111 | 3.2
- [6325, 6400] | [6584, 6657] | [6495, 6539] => 0.126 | 3.58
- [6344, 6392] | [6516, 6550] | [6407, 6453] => 0.032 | 3.04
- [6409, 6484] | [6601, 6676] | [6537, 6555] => 0.071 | 3.56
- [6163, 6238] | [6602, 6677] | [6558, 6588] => 0.088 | 3.89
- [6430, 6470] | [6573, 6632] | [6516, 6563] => 0.075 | 3.53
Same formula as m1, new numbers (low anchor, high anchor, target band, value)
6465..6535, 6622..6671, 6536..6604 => 1.1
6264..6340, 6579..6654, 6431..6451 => 2.4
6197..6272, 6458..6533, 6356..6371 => 0.8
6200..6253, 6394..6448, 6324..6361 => 0.2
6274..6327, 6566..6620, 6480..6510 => 3.0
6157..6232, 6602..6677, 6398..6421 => 3.9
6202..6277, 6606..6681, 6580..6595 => 0.6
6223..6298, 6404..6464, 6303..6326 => 0.7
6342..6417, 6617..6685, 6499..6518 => 1.7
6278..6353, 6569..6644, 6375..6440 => 6.1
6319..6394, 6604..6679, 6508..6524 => 1.7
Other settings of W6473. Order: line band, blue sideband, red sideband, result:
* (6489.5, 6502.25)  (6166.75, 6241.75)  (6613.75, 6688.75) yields 1.7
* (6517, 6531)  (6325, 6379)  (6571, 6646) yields 1.5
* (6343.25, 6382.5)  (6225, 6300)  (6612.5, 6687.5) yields 4.0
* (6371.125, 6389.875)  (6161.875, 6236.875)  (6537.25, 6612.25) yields 1.8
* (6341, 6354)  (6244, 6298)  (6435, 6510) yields 0.5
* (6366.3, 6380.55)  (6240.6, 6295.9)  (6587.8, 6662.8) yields 1.7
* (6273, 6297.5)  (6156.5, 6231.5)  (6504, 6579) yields 0.6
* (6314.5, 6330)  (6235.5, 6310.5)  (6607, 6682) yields 1.0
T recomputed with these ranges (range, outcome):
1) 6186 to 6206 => 2.89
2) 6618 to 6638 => 4.18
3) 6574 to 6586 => 3.64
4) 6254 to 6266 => 2.96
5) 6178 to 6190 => 2.88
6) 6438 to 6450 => 2.99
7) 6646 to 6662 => 4.12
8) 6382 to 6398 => 2.95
